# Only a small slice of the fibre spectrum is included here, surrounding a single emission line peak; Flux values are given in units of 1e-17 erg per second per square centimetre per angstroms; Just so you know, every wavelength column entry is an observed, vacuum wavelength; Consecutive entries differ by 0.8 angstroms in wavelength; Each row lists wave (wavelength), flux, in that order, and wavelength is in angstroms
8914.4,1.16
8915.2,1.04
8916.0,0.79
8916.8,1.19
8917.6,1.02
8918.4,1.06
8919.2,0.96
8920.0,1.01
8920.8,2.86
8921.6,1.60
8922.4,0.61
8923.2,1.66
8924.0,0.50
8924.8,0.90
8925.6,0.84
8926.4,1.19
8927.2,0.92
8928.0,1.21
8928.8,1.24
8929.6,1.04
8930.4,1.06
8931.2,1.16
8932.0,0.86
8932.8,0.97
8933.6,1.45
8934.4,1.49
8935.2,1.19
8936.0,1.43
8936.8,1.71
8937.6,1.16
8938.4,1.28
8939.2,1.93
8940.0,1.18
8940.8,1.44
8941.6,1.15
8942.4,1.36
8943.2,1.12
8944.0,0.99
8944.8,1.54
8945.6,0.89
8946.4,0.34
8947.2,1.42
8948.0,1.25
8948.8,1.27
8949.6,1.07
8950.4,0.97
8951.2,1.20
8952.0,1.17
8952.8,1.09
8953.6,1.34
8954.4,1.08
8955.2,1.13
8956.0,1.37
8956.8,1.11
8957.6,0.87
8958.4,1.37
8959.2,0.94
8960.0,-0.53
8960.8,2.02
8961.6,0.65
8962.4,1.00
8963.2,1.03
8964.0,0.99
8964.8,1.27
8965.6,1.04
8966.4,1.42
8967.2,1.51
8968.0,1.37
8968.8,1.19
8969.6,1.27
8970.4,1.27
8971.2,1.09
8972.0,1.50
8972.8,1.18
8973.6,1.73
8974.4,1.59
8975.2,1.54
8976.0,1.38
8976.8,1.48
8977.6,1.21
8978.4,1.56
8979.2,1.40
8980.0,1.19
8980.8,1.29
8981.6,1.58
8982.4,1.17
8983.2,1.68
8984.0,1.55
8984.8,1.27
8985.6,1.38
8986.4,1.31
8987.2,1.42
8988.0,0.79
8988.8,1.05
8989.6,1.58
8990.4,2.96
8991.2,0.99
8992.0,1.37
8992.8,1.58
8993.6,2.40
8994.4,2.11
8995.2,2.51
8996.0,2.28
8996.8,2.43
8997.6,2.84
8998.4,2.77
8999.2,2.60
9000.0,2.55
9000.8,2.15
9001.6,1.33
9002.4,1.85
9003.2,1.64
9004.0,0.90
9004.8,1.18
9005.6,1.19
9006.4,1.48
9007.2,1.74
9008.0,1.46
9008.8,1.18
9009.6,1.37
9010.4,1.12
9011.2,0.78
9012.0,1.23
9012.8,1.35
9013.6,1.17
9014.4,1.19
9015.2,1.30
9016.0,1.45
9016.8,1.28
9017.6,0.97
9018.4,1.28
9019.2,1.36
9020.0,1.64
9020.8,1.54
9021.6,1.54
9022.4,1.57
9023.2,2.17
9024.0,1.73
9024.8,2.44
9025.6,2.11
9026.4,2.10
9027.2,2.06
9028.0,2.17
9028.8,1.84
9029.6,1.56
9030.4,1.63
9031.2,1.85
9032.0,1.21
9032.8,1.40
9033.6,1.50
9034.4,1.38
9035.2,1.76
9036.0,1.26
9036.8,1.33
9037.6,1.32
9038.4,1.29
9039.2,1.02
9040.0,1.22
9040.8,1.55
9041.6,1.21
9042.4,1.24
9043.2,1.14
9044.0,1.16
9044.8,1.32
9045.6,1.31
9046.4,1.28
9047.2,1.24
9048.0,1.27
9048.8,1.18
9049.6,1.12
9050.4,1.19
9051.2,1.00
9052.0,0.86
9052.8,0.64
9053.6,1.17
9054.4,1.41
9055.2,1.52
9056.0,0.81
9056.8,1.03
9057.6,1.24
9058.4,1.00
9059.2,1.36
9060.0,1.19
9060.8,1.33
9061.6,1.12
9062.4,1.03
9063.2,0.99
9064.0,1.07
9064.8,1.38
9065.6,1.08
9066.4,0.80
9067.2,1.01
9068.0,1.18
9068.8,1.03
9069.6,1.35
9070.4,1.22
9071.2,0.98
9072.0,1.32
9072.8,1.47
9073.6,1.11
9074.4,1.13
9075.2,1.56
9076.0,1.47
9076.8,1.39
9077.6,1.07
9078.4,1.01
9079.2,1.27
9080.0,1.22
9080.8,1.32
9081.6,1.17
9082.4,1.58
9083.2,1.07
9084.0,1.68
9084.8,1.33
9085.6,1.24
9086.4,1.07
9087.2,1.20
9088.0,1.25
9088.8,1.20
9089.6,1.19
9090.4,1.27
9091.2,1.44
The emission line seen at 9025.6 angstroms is [N II] 6583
